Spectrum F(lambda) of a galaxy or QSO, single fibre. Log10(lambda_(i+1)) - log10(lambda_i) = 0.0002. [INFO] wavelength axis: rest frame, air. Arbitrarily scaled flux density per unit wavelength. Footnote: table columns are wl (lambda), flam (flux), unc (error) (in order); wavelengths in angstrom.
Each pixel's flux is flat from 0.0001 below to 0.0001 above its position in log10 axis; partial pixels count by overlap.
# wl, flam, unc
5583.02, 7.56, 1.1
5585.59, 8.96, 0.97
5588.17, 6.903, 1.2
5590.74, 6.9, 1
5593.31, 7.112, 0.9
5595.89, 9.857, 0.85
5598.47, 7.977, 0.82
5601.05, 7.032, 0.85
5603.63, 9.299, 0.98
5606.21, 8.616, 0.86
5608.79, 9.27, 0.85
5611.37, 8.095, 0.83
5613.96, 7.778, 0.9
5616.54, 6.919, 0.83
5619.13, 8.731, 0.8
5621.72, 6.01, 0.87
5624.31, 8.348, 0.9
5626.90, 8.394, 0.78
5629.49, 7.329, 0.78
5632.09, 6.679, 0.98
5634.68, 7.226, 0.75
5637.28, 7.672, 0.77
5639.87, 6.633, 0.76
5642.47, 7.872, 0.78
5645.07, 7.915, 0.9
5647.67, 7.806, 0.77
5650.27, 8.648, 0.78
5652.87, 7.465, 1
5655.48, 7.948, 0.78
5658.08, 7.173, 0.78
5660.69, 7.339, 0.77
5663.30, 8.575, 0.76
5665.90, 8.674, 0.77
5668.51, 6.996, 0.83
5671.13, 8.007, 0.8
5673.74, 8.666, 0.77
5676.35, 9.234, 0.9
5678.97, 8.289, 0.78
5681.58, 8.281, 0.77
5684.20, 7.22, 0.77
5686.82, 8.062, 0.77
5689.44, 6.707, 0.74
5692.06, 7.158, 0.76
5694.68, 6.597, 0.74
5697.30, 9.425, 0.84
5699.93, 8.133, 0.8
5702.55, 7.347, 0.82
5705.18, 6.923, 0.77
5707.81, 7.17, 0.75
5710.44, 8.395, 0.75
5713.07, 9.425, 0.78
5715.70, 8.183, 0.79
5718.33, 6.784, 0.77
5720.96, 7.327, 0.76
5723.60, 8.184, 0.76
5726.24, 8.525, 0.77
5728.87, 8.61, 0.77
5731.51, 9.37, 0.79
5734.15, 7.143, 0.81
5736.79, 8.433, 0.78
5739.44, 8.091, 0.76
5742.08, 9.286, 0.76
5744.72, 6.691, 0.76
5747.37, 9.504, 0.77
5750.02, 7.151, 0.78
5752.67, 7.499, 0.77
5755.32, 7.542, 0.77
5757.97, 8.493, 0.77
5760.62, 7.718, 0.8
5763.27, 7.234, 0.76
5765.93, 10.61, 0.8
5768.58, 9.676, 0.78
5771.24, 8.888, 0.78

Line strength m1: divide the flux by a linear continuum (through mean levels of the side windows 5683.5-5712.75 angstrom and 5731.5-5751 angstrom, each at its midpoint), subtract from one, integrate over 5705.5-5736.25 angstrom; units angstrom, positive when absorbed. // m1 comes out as -0.7 angstrom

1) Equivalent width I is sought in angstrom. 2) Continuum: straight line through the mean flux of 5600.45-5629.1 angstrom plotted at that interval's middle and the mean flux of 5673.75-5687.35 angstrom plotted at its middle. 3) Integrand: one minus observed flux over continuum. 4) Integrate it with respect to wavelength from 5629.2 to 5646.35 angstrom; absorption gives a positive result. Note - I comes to 1.67 angstrom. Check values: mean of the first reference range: 8.05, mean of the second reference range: 8.27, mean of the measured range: 7.33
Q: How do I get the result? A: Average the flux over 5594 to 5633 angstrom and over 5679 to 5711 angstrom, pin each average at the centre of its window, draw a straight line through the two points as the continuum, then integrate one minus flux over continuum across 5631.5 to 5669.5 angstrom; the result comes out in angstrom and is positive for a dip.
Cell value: 0.8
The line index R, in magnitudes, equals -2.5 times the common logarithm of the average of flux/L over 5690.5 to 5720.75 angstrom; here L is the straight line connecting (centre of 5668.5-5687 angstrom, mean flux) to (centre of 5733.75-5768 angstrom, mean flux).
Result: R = 0.06 mag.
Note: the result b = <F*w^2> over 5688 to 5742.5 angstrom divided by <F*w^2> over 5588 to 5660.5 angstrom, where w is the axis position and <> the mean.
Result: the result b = 1.1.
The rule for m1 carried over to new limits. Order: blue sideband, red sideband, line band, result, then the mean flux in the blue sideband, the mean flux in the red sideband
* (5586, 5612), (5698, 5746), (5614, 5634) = 1.5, 8.14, 8.02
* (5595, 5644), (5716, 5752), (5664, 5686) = -0.6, 7.86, 8.08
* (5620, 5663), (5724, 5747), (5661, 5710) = 0.3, 7.56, 8.32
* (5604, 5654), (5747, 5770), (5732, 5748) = 0.1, 7.79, 8.34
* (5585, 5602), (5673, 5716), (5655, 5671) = 0.2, 7.79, 7.94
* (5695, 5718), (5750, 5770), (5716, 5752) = 0.4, 8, 8.32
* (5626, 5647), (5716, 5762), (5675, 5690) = -0.6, 7.46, 8.02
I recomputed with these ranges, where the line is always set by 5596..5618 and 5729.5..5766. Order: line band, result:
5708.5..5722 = 0.2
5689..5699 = 0.7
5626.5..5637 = 1.1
